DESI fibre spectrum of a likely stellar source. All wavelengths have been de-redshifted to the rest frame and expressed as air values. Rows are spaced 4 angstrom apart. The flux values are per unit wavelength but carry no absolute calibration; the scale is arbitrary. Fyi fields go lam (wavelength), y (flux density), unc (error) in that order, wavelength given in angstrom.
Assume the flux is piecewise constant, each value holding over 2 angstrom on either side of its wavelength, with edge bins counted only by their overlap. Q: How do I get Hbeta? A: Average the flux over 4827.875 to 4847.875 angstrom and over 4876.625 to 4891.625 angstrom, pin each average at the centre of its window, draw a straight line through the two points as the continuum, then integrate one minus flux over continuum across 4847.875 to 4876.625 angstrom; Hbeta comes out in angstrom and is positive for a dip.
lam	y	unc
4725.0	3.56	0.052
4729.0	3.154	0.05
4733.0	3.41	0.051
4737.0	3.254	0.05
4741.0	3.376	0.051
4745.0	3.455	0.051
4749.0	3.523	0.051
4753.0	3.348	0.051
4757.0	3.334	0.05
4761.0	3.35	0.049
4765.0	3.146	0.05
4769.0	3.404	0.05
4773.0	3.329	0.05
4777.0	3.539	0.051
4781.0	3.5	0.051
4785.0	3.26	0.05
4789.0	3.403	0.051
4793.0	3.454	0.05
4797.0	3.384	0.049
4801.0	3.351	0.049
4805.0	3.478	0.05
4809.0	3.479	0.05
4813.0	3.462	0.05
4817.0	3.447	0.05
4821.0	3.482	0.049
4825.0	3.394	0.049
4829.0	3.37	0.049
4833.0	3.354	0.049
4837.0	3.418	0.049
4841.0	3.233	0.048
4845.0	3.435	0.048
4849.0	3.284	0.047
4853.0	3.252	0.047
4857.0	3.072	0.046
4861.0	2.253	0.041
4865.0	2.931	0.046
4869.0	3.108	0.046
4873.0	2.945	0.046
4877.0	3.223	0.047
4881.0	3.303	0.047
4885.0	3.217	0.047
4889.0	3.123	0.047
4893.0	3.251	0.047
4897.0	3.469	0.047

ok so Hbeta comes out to 2.6 angstrom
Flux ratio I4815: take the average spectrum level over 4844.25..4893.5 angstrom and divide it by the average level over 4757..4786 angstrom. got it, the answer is 0.92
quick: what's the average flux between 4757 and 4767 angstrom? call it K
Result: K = 3.27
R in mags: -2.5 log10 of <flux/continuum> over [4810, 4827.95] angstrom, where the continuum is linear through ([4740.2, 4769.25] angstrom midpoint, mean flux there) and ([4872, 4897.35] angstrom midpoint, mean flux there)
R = -0.05 mag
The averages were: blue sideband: 3.36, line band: 3.44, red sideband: 3.21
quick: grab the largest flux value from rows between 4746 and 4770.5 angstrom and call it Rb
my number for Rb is 3.523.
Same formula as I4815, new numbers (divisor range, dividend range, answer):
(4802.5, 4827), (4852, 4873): 0.84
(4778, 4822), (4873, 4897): 0.94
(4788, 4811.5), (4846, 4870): 0.87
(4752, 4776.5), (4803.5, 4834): 1.03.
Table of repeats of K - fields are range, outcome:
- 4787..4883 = 3.27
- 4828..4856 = 3.32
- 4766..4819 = 3.42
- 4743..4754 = 3.45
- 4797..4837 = 3.42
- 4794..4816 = 3.43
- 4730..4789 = 3.37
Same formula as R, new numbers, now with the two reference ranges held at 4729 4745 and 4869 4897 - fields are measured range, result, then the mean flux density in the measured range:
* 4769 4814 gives -0.045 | 3.42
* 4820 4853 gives -0.040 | 3.36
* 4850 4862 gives 0.097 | 2.94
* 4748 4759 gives -0.023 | 3.39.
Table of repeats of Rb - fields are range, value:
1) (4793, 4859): 3.482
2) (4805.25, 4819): 3.479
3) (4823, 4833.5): 3.394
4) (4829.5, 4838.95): 3.418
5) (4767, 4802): 3.539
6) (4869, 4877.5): 3.223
